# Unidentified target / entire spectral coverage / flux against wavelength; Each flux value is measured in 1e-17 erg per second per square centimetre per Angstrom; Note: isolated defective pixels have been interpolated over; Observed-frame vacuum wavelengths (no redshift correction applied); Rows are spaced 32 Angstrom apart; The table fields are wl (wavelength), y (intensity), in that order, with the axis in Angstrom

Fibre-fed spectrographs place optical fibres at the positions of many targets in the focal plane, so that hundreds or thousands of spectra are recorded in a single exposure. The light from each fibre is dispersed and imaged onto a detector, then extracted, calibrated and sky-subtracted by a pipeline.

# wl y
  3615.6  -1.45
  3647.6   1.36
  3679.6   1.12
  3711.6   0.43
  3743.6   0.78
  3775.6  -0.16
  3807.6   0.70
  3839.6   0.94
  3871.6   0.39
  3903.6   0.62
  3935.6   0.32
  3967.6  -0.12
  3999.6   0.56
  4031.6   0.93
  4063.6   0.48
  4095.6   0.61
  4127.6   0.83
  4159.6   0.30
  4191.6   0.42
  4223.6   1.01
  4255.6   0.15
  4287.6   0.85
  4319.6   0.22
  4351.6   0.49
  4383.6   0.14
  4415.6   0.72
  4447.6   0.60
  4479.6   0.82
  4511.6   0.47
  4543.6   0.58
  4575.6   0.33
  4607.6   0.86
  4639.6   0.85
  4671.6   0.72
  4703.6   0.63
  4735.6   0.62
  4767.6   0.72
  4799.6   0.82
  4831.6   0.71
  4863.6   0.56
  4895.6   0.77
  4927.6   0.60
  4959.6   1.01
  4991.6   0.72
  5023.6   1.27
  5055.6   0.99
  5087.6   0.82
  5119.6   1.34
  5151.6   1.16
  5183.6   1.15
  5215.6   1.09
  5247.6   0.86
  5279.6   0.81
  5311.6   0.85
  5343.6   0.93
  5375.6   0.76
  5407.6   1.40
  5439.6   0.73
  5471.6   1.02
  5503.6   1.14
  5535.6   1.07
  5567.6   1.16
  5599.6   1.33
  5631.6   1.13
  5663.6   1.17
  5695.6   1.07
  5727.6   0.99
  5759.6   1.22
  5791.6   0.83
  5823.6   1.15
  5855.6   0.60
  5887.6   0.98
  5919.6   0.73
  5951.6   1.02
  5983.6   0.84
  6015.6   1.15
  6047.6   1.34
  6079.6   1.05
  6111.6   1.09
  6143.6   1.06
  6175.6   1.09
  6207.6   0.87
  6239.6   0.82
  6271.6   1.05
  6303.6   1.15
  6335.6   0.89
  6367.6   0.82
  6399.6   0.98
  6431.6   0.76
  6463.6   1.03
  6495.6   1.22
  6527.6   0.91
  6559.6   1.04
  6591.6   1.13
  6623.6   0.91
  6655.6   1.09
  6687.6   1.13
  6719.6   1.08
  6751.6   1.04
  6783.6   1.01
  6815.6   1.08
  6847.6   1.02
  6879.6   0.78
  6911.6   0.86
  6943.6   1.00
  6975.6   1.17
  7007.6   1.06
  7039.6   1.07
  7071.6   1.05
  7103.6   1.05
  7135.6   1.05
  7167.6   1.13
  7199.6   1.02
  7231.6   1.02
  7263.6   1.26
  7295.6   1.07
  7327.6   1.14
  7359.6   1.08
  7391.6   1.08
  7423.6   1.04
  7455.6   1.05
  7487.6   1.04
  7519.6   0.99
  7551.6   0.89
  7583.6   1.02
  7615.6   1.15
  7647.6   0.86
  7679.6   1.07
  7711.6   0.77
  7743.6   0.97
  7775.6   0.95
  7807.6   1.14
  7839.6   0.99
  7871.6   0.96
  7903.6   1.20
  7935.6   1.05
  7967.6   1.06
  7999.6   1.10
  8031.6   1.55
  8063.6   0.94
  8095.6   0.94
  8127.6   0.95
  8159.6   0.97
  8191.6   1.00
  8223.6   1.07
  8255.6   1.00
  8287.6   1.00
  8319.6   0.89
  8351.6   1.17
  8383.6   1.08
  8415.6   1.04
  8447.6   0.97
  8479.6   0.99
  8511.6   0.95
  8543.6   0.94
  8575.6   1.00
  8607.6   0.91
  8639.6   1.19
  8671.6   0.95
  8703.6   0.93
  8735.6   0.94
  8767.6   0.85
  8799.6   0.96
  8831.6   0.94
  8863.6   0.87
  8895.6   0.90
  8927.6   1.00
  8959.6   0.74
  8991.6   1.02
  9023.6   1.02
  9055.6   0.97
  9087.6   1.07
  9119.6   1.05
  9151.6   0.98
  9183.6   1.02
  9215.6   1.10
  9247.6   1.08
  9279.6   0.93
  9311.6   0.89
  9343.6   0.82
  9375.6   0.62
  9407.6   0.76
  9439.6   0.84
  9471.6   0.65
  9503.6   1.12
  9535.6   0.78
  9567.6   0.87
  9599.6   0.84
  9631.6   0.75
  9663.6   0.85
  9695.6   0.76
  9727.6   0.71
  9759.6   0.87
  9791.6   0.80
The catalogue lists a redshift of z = 0.22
